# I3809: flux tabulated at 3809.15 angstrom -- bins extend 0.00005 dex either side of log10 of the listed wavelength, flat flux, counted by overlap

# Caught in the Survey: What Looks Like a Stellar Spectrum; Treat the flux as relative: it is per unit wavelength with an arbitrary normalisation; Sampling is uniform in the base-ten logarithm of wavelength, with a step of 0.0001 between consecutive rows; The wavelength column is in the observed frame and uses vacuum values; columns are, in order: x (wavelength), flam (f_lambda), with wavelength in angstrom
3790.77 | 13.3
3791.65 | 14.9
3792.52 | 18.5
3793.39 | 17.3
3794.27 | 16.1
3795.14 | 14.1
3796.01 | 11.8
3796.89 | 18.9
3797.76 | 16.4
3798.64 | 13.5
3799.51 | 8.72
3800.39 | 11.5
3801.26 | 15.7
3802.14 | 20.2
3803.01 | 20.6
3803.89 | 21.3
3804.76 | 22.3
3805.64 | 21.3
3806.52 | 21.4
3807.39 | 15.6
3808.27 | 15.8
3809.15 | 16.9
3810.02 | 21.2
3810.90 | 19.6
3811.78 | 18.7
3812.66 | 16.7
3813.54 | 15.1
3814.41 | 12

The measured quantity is 16.9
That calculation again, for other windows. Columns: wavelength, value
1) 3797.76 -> 16.4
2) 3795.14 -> 14.1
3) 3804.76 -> 22.3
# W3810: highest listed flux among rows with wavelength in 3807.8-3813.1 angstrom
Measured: 21.2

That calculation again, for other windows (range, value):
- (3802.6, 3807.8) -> 22.3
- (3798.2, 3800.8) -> 13.5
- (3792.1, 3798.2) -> 18.9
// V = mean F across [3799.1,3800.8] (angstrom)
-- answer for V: 10.1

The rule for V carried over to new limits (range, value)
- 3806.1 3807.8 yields 18.6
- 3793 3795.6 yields 15.8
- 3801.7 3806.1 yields 21.1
